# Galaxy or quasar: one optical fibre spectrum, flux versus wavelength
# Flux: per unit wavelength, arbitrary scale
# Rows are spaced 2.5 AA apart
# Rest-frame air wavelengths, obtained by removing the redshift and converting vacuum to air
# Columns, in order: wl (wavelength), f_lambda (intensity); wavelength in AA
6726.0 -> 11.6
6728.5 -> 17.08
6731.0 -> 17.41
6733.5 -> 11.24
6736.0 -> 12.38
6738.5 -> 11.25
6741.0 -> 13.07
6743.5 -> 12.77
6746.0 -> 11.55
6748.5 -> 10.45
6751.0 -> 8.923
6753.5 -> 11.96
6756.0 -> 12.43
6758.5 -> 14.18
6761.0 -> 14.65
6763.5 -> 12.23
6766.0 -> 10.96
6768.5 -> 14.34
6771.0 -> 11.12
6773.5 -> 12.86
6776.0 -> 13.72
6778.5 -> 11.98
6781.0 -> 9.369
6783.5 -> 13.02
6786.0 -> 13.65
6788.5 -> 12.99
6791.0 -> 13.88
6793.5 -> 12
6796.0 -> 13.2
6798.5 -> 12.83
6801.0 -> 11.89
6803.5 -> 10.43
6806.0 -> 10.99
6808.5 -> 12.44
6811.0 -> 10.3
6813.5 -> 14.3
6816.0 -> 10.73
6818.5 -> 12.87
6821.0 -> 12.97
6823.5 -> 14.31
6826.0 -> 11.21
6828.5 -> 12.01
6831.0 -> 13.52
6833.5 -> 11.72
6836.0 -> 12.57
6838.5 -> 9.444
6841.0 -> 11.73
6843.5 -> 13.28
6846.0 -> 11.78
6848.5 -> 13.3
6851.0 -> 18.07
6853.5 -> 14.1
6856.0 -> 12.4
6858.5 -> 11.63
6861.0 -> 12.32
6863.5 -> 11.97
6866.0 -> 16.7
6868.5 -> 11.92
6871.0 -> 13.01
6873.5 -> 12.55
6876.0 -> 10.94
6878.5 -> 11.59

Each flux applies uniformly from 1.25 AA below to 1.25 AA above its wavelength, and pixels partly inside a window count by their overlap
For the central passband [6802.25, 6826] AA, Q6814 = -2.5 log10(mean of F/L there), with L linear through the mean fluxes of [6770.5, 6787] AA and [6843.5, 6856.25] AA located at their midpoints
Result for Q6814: 0.09 mag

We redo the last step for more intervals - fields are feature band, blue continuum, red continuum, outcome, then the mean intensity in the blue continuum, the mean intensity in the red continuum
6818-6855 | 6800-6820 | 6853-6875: -0.05 mag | 11.8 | 12.9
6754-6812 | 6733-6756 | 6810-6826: -0.03 mag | 11.6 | 12.5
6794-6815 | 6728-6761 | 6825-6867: 0.06 mag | 12.6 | 12.8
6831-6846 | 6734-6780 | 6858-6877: 0.06 mag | 12.2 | 12.7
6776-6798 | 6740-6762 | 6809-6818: -0.05 mag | 12.2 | 11.9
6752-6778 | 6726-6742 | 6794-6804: 0.01 mag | 13.6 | 12.2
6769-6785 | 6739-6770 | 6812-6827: 0.02 mag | 12.3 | 12.7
